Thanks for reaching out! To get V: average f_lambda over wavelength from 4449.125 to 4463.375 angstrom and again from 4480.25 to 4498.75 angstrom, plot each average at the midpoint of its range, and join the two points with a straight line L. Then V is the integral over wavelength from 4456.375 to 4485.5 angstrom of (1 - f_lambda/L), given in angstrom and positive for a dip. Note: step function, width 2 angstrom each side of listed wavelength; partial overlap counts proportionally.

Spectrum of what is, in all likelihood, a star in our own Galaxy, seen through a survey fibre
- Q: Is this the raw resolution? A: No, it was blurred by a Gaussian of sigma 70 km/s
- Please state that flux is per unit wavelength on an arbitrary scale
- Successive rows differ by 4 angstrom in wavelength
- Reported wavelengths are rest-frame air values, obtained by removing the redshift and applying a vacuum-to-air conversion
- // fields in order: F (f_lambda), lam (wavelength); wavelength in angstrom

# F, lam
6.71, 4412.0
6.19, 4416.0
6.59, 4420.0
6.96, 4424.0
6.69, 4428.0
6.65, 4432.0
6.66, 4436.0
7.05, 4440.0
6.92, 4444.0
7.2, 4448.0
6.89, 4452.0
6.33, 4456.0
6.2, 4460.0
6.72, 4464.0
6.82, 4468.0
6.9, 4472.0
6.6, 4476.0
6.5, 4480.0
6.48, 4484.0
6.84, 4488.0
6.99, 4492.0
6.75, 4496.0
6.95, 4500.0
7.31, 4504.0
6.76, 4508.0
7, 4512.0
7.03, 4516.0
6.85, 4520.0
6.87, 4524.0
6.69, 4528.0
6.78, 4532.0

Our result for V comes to 0.19 angstrom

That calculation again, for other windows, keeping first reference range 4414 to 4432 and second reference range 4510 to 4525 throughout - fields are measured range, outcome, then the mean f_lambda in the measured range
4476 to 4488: 0.4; 6.57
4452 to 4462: 0.5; 6.39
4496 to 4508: -0.2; 7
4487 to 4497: 0.0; 6.87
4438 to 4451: -0.7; 7.04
